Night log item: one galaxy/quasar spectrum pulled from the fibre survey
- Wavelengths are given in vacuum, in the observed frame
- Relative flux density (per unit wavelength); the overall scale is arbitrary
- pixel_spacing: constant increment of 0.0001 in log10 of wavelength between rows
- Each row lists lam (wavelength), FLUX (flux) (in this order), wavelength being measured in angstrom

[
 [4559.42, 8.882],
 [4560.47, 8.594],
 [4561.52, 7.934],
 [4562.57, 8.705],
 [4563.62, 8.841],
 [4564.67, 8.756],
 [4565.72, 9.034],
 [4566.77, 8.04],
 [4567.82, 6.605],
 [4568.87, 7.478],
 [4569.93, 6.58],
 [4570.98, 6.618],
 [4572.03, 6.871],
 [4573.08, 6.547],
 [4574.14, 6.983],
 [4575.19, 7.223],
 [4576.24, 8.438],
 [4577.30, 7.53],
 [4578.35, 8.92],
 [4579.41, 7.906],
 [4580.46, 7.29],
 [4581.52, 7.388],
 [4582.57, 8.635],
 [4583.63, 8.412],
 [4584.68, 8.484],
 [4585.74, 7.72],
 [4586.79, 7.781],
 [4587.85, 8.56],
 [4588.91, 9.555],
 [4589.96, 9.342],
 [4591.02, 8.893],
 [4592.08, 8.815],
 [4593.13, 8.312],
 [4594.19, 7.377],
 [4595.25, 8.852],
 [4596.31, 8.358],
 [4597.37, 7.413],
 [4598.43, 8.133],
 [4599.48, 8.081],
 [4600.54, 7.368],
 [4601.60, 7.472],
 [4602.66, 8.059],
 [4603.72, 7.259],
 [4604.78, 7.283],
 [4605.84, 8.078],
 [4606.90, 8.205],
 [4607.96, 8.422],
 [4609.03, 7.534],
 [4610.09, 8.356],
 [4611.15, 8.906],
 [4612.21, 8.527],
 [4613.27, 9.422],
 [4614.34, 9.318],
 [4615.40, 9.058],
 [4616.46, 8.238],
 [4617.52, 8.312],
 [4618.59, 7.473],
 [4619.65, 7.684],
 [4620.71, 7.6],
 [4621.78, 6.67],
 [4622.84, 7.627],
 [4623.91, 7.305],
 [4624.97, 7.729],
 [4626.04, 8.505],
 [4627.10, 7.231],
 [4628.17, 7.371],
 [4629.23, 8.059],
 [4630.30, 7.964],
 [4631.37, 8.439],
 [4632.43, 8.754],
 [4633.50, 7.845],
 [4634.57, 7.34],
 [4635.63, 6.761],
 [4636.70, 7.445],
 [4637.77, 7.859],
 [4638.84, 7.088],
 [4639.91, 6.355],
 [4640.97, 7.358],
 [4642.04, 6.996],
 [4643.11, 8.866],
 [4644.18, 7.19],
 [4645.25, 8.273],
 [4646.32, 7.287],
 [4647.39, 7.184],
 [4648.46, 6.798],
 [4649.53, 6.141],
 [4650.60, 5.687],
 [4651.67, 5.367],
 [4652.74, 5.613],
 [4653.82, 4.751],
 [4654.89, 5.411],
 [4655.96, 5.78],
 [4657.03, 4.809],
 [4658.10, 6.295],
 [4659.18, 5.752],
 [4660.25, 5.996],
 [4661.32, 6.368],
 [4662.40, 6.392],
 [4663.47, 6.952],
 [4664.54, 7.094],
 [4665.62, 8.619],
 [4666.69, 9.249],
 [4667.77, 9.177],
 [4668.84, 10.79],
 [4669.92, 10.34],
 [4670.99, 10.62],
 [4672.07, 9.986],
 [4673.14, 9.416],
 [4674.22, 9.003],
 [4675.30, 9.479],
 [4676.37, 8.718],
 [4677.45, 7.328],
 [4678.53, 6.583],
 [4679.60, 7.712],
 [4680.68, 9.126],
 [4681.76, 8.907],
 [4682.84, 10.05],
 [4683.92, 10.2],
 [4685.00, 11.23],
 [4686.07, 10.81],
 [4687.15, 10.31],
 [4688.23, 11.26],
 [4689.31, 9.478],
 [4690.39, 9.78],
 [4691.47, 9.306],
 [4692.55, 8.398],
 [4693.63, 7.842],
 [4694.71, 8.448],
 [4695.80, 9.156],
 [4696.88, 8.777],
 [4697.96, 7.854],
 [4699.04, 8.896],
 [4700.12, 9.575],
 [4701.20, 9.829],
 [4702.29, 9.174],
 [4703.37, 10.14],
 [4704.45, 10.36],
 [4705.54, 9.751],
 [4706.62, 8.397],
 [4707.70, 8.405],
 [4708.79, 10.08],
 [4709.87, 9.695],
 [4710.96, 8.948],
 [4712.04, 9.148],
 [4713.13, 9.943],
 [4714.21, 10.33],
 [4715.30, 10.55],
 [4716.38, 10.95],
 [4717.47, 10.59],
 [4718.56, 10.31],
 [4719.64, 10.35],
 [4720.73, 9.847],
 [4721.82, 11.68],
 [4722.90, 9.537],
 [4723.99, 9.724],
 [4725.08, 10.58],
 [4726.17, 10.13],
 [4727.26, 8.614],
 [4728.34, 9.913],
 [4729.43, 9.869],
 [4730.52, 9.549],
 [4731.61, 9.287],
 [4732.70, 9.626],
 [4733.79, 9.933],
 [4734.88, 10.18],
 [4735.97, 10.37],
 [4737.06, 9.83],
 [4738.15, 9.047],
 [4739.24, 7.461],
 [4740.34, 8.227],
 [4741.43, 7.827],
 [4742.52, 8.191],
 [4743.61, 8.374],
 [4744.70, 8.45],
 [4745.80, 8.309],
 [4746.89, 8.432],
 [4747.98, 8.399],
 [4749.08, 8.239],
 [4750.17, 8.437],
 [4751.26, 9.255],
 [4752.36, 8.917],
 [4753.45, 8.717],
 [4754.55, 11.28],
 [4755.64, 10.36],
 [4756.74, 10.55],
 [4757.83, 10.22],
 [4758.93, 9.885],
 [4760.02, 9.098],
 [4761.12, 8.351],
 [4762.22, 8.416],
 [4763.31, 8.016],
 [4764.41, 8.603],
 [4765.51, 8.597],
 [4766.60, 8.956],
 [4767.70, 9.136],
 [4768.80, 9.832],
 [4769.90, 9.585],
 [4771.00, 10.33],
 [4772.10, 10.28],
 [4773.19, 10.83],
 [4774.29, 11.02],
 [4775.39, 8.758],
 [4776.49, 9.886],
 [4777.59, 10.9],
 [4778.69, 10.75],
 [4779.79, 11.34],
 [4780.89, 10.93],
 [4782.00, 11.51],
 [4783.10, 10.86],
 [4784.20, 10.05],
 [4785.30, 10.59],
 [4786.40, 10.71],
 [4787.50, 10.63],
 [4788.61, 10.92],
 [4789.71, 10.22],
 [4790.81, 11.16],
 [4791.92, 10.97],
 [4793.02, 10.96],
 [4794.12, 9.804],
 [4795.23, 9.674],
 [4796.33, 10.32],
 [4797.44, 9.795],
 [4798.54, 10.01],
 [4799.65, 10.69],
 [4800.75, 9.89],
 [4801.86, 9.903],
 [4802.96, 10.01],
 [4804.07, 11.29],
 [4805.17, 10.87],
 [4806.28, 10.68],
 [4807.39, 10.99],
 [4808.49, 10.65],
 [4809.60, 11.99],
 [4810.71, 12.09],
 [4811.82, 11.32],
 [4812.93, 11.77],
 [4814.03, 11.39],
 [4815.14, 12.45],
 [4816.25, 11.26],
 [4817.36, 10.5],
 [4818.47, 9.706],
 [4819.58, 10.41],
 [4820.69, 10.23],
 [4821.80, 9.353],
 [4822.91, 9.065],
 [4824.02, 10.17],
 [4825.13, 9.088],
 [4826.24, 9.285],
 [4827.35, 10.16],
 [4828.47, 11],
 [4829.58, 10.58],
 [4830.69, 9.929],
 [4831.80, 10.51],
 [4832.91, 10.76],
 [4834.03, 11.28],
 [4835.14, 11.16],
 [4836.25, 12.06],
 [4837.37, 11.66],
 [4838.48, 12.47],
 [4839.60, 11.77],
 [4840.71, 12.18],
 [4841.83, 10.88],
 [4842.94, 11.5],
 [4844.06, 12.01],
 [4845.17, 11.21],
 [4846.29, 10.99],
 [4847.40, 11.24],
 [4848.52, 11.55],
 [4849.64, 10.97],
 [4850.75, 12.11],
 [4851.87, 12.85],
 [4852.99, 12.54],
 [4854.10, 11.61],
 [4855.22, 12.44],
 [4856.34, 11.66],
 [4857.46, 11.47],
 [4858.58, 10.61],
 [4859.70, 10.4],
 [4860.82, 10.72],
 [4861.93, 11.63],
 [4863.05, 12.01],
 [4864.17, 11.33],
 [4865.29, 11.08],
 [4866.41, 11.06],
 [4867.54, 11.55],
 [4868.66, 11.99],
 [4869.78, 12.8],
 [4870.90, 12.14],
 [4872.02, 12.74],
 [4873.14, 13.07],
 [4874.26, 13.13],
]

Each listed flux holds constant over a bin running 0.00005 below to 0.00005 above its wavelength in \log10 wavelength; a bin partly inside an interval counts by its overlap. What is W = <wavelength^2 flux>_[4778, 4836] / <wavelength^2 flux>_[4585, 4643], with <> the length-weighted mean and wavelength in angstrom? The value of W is 1.4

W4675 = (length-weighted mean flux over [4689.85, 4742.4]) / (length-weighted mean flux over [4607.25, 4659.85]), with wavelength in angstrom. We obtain 1.3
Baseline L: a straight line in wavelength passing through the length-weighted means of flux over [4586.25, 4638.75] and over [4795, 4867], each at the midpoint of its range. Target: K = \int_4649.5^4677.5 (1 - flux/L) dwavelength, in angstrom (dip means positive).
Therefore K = 4.1 angstrom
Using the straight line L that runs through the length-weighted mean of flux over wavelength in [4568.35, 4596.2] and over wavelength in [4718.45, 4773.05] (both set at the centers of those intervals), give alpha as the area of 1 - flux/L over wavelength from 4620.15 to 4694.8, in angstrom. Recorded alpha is 5.9 angstrom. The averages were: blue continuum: 7.95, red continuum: 9.35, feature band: 7.92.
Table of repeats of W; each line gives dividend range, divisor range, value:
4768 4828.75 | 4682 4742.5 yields 1.13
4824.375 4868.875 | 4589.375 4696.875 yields 1.53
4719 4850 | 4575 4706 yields 1.33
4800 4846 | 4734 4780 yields 1.20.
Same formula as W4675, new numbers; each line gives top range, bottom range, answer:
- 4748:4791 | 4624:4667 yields 1.41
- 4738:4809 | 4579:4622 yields 1.20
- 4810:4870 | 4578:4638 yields 1.39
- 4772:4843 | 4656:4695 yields 1.24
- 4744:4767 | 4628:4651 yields 1.22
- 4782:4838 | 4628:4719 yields 1.27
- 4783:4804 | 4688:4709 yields 1.13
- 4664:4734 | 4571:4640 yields 1.20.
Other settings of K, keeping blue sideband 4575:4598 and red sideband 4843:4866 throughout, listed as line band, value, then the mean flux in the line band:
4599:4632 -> 2.4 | 7.99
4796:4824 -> 0.8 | 10.7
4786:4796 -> 0.2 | 10.6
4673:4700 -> 1.0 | 9.12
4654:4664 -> 3.5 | 5.93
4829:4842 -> 0.0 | 11.3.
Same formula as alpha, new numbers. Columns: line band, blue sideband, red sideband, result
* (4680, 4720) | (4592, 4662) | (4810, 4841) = -4.3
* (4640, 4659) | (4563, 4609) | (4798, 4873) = 5.0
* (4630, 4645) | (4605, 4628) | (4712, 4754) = 1.3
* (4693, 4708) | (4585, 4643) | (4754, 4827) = 0.1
